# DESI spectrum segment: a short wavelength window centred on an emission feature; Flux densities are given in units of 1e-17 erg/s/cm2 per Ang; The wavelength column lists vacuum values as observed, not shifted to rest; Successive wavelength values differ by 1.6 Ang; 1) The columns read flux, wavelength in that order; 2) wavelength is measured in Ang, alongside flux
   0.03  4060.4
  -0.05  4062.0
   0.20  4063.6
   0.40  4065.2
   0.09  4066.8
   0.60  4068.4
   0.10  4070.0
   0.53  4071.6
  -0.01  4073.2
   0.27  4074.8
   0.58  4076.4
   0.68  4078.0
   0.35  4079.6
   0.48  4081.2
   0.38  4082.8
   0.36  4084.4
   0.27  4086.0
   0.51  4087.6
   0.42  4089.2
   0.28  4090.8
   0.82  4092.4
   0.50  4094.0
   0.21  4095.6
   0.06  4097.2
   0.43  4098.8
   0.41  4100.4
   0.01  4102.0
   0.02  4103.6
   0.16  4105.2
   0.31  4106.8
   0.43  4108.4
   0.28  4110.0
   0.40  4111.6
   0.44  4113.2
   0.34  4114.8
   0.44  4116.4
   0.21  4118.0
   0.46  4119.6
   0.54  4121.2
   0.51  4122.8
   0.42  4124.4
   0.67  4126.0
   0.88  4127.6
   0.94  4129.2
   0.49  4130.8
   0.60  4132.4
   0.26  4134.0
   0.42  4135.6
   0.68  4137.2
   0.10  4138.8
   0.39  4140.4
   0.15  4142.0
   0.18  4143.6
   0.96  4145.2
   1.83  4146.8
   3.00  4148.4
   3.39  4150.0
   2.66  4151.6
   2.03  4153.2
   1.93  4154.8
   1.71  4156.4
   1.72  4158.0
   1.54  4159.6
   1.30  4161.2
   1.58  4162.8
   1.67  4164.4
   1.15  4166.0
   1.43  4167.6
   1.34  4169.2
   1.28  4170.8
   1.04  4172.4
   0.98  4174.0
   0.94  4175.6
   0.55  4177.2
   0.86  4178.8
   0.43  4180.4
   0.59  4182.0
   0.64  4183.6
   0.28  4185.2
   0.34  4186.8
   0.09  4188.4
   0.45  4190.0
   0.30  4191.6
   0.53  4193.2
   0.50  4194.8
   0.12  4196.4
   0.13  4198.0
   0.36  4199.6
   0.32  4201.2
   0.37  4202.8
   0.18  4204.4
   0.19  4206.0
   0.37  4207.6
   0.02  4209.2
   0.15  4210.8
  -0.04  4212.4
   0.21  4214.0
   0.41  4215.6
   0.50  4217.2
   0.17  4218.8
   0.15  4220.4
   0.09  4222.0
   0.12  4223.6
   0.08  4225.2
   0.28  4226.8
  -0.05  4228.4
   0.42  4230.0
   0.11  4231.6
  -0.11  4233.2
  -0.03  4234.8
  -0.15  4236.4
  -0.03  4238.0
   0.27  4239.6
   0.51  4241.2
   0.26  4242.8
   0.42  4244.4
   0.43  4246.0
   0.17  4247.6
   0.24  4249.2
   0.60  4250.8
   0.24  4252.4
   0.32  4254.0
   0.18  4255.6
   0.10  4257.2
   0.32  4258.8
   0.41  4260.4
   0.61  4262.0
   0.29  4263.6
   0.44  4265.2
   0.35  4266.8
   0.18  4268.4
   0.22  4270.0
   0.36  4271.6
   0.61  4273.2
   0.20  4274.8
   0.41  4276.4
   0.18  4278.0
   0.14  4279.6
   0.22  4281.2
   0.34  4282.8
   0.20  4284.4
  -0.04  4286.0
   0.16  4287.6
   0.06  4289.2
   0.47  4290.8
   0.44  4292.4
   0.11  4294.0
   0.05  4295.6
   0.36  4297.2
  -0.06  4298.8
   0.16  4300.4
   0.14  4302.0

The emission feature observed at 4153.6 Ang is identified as Lyman alpha 1216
